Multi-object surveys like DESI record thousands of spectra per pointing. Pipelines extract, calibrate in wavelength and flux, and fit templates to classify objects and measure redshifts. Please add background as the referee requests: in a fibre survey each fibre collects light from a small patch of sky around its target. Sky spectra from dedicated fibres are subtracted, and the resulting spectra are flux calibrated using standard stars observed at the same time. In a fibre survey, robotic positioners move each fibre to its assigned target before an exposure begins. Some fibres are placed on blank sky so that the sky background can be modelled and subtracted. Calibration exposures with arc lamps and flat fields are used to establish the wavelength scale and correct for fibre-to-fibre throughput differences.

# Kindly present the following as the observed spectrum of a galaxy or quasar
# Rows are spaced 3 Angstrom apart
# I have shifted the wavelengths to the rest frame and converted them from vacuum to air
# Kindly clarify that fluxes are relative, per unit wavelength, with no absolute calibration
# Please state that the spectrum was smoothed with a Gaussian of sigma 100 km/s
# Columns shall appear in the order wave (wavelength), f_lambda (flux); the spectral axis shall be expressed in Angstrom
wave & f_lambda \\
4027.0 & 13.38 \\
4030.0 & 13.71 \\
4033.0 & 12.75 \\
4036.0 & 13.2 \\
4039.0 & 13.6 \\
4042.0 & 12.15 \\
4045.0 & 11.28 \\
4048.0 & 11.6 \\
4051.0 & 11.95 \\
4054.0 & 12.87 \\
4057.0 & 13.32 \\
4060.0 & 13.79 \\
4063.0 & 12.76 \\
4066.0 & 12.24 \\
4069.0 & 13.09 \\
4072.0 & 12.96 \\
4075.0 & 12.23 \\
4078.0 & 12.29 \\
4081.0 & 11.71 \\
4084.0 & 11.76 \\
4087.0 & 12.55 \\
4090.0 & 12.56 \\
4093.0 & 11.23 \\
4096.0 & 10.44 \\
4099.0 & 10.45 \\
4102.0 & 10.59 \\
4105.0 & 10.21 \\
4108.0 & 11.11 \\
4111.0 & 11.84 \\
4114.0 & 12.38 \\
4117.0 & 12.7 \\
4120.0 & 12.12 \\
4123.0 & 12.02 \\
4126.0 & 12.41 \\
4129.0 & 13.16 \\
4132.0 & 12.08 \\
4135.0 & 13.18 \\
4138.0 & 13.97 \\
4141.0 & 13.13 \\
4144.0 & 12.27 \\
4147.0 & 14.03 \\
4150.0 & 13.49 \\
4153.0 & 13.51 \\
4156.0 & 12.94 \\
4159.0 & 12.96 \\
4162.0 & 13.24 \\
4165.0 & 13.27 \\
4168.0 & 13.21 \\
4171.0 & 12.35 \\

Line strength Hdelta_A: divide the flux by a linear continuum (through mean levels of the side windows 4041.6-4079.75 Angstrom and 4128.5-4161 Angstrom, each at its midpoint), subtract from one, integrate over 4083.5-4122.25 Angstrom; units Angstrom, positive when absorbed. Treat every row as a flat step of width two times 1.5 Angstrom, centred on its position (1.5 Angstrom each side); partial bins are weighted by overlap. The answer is 3.9 Angstrom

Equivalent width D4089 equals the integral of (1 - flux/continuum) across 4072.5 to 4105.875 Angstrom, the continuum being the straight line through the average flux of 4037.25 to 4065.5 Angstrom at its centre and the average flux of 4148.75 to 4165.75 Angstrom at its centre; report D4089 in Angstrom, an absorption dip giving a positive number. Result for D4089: 3.3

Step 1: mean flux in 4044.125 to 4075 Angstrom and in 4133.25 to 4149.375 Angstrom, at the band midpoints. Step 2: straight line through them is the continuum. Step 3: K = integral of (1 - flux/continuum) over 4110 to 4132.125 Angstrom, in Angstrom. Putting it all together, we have 1.3 Angstrom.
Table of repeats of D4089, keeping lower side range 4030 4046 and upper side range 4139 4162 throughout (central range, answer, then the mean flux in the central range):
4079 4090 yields 0.7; 12.1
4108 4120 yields 0.8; 12.1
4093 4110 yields 3.1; 10.7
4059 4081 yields 0.3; 12.7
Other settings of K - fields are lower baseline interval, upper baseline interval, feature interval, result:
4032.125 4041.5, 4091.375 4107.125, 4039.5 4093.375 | -2.28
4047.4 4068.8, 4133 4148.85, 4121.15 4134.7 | 0.74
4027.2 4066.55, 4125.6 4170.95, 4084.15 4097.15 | 1.18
